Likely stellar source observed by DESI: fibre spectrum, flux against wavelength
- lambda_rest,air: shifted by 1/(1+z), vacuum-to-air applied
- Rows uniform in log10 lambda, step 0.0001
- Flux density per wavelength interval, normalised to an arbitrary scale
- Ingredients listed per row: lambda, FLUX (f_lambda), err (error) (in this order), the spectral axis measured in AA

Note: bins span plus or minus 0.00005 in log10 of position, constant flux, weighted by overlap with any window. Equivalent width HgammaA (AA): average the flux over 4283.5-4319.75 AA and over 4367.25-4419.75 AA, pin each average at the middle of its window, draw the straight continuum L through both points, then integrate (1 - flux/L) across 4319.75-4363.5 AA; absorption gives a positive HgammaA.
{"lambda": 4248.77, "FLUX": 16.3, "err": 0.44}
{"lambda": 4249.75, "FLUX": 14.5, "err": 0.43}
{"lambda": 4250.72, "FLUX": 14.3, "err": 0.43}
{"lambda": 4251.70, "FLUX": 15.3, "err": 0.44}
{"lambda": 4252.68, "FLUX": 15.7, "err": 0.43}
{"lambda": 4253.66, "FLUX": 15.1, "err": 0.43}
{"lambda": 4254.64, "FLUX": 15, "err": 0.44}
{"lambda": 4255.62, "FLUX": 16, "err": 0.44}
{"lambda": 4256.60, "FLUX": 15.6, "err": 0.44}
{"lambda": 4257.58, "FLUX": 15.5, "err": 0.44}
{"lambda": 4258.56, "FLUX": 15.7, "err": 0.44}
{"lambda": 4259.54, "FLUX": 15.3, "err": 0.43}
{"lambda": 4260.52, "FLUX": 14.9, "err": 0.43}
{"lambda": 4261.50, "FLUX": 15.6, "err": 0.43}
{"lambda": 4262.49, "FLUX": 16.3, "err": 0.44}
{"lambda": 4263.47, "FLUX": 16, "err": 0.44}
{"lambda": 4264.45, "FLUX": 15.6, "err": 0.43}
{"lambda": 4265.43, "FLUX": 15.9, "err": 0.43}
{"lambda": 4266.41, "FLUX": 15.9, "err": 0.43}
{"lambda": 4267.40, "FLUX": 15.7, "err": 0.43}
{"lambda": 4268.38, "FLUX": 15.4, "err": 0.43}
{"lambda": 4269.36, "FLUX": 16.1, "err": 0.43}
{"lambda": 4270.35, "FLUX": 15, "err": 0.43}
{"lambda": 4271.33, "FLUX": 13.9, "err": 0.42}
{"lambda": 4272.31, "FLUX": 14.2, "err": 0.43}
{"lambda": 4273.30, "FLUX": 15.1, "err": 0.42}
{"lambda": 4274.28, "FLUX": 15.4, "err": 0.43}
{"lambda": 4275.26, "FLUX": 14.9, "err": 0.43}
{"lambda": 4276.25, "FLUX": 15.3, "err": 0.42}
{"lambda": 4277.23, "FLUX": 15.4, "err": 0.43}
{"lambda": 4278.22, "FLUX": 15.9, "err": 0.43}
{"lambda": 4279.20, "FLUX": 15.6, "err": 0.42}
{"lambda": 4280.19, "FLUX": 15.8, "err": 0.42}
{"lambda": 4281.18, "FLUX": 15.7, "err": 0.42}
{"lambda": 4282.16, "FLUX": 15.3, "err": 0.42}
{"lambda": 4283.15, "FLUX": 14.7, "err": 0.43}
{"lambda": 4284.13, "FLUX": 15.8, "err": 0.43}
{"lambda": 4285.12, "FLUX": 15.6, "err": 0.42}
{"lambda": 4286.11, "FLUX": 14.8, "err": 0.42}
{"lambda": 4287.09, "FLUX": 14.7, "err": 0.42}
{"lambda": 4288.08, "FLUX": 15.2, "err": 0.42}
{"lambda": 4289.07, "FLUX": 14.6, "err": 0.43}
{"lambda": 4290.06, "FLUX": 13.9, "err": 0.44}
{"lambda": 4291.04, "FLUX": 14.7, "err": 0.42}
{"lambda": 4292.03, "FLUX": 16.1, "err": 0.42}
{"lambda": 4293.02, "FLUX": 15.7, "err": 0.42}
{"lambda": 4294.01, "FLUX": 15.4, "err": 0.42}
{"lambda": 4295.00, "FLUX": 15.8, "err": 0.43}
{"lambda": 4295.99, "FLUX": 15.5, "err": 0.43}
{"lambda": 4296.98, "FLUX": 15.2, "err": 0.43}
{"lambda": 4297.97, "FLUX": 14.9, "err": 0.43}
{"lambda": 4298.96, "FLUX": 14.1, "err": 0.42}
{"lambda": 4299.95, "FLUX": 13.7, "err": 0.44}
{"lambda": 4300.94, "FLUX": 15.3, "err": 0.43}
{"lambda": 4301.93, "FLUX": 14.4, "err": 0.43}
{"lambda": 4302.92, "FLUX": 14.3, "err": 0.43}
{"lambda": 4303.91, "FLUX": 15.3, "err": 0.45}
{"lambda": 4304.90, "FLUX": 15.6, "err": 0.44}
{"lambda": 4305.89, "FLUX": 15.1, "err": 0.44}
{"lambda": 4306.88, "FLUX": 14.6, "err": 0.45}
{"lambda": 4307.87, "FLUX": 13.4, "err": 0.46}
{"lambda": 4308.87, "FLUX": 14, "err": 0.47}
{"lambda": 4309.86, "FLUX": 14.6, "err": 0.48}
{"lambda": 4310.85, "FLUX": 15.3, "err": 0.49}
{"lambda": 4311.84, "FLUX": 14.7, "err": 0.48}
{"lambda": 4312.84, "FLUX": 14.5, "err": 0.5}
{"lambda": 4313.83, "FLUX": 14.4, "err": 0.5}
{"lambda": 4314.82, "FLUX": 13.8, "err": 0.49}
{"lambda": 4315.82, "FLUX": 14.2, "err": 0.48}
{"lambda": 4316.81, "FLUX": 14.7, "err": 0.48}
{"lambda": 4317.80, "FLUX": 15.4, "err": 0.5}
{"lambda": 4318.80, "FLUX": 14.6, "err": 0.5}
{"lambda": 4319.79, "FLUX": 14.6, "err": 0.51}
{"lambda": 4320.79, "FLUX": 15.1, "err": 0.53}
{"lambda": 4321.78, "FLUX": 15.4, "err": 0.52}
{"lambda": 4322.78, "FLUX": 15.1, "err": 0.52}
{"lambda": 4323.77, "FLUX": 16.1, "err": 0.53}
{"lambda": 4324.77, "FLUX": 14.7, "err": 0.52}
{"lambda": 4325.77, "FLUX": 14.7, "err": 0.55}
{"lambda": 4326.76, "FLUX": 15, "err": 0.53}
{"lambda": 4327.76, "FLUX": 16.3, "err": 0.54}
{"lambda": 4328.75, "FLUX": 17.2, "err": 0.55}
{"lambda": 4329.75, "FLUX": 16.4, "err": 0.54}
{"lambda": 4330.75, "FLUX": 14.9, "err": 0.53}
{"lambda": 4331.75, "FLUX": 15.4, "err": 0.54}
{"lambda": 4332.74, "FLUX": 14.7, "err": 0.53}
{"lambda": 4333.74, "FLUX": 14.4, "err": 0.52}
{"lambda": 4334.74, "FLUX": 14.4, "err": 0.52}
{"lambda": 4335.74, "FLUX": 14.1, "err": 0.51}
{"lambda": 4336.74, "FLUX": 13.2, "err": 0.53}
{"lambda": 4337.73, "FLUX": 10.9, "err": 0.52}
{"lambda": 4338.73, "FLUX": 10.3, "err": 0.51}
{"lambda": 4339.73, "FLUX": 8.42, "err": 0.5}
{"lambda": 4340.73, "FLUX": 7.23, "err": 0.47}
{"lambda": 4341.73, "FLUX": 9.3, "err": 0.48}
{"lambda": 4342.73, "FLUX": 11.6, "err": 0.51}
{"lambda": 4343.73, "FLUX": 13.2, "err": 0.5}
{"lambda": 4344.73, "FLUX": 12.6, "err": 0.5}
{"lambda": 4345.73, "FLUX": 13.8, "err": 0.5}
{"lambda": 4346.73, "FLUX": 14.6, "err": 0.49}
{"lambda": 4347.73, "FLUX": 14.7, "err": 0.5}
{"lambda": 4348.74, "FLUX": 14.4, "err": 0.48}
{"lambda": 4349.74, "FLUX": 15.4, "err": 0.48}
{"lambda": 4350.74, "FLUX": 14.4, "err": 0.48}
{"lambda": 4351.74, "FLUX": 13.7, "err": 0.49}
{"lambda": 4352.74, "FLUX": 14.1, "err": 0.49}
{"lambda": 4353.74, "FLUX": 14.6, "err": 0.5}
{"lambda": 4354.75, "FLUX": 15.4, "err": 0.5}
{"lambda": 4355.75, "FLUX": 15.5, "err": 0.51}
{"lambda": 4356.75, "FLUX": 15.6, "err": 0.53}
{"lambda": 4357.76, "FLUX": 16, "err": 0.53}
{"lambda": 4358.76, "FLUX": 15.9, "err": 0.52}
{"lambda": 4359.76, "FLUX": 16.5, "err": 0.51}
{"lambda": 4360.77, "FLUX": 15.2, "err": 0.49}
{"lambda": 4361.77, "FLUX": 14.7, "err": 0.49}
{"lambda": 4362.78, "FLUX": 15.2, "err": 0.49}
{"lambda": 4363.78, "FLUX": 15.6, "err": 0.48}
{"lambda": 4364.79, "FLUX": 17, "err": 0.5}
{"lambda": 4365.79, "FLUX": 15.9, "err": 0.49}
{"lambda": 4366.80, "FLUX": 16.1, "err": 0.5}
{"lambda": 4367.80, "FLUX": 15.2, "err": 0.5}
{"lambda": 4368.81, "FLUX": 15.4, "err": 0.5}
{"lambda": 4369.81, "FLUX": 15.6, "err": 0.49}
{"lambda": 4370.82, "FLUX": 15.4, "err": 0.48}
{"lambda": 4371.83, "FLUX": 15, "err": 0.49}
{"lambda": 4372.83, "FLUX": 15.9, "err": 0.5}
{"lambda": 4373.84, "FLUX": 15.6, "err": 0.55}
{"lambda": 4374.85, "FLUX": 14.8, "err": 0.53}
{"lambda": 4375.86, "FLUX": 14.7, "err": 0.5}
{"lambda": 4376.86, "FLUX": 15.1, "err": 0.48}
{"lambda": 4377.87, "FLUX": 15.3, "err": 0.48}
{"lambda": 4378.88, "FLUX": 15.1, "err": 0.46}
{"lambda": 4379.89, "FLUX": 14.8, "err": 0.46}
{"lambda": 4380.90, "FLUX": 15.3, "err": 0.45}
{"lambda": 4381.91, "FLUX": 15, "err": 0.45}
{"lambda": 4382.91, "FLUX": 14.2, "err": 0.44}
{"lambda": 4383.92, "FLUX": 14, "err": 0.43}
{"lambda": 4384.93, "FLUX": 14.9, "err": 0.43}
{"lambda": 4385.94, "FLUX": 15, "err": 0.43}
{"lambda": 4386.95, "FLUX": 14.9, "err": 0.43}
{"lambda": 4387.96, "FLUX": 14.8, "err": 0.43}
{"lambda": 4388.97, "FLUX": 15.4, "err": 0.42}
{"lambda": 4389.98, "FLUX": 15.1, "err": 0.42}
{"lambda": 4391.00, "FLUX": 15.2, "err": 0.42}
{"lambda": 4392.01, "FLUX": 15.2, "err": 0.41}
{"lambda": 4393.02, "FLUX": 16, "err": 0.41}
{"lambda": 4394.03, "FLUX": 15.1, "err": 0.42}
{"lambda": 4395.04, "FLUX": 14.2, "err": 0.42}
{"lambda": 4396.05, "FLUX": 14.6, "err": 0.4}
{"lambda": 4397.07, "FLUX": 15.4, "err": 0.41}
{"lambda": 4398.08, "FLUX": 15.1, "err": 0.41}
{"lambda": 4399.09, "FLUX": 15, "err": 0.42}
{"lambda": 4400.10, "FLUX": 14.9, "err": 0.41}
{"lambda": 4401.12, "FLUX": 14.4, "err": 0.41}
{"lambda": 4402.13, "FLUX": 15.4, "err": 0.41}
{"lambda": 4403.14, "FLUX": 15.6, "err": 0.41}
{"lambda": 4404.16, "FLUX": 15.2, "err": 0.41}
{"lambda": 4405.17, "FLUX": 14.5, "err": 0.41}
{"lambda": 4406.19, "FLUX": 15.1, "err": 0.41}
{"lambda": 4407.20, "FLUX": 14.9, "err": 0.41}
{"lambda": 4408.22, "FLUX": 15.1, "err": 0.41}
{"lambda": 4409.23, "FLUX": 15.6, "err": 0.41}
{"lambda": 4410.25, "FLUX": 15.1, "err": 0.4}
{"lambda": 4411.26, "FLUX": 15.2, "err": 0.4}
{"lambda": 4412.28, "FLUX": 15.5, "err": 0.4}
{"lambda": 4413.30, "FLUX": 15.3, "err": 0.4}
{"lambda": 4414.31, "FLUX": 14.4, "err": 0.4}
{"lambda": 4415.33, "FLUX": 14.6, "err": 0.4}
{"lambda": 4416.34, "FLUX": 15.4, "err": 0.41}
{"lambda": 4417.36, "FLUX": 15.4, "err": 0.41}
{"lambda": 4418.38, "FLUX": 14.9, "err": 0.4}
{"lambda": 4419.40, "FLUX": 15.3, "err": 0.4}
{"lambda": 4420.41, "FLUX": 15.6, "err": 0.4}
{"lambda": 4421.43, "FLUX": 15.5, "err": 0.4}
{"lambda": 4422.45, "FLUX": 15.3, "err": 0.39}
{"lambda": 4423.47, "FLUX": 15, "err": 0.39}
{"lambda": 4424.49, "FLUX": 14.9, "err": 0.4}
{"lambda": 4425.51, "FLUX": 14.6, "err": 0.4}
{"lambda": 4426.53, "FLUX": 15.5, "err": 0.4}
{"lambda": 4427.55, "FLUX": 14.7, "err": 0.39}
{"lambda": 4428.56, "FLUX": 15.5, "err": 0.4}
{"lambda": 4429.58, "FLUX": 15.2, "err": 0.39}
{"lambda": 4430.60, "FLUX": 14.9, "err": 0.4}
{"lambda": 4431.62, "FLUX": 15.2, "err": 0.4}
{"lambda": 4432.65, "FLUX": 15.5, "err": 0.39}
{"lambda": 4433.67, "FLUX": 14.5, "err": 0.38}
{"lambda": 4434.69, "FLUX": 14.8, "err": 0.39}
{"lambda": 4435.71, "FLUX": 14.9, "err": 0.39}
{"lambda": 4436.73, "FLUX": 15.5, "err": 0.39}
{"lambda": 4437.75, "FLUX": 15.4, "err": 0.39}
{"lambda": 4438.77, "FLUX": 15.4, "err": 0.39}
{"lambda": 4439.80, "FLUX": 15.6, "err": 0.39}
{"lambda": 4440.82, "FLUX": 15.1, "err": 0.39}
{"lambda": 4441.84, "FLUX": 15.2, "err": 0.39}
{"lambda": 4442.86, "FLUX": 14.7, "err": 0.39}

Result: 2.1 AA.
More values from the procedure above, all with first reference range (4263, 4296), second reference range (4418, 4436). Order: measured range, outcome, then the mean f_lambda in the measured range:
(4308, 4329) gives 0.46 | 14.9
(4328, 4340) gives 1.09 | 13.9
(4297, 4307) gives 0.34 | 14.8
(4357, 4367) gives -0.40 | 15.8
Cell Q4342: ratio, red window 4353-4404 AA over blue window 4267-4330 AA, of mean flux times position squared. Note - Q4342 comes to 1.05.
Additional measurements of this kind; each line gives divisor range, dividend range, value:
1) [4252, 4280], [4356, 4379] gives 1.05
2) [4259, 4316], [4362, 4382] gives 1.06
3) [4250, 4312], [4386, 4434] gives 1.06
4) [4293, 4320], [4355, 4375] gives 1.09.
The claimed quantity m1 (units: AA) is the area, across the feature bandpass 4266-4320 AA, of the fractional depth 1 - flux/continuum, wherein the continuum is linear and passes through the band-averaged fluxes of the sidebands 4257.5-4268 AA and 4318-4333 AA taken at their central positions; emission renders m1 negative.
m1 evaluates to 1.9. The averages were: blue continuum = 15.7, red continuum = 15.4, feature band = 15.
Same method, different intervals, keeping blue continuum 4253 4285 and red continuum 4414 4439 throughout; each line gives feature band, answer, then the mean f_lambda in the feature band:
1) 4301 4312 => 0.5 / 14.7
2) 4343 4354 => 0.9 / 14.1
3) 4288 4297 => 0.1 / 15.2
